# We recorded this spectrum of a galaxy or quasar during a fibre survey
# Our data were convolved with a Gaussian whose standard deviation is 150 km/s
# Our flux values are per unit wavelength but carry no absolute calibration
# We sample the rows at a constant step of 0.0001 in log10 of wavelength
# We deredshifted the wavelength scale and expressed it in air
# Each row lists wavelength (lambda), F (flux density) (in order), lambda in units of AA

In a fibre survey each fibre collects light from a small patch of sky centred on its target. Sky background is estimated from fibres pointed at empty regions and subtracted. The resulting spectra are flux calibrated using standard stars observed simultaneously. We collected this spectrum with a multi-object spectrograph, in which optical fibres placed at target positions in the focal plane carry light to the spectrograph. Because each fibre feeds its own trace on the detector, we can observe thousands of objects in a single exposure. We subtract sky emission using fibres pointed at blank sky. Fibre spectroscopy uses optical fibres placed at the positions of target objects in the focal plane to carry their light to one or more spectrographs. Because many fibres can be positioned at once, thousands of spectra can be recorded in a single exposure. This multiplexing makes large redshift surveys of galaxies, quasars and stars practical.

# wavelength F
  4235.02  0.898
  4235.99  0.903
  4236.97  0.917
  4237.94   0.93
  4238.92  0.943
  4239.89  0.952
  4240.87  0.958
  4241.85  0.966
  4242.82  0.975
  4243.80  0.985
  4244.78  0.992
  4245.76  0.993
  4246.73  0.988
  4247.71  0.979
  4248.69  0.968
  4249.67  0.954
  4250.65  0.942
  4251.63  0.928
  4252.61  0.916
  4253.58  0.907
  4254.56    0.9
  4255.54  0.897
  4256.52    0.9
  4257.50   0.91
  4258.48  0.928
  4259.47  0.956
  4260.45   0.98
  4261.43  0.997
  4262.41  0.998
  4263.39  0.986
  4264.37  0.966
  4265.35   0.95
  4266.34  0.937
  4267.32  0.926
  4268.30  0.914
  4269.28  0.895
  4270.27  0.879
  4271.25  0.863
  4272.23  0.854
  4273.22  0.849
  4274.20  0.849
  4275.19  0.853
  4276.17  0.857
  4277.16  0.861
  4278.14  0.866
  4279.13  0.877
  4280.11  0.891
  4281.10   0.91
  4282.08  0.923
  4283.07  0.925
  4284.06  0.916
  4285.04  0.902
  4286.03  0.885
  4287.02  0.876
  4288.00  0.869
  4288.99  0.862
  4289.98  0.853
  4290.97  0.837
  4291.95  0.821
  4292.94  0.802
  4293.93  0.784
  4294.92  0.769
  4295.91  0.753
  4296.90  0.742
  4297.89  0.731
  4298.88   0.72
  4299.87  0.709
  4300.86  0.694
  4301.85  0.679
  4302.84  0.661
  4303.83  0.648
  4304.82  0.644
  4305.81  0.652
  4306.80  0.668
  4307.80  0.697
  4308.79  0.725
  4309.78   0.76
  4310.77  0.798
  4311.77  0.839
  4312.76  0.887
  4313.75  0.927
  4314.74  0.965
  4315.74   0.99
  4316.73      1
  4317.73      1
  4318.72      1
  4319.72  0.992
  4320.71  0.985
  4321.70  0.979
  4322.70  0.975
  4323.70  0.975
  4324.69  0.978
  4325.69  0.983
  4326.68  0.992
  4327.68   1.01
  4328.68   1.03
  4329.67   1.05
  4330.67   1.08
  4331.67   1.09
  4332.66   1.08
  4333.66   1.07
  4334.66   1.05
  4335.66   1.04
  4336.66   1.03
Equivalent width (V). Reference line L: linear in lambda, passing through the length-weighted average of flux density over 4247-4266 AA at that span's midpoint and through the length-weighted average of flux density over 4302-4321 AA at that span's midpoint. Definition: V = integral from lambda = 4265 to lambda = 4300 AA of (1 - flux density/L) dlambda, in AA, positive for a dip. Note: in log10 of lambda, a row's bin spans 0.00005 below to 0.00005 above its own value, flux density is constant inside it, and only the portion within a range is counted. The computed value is 1.5 AA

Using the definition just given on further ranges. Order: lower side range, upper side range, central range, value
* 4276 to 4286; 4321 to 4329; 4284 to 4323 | 4.9 AA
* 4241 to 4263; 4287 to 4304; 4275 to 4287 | -0.9 AA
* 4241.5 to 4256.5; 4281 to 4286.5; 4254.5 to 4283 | 0.6 AA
